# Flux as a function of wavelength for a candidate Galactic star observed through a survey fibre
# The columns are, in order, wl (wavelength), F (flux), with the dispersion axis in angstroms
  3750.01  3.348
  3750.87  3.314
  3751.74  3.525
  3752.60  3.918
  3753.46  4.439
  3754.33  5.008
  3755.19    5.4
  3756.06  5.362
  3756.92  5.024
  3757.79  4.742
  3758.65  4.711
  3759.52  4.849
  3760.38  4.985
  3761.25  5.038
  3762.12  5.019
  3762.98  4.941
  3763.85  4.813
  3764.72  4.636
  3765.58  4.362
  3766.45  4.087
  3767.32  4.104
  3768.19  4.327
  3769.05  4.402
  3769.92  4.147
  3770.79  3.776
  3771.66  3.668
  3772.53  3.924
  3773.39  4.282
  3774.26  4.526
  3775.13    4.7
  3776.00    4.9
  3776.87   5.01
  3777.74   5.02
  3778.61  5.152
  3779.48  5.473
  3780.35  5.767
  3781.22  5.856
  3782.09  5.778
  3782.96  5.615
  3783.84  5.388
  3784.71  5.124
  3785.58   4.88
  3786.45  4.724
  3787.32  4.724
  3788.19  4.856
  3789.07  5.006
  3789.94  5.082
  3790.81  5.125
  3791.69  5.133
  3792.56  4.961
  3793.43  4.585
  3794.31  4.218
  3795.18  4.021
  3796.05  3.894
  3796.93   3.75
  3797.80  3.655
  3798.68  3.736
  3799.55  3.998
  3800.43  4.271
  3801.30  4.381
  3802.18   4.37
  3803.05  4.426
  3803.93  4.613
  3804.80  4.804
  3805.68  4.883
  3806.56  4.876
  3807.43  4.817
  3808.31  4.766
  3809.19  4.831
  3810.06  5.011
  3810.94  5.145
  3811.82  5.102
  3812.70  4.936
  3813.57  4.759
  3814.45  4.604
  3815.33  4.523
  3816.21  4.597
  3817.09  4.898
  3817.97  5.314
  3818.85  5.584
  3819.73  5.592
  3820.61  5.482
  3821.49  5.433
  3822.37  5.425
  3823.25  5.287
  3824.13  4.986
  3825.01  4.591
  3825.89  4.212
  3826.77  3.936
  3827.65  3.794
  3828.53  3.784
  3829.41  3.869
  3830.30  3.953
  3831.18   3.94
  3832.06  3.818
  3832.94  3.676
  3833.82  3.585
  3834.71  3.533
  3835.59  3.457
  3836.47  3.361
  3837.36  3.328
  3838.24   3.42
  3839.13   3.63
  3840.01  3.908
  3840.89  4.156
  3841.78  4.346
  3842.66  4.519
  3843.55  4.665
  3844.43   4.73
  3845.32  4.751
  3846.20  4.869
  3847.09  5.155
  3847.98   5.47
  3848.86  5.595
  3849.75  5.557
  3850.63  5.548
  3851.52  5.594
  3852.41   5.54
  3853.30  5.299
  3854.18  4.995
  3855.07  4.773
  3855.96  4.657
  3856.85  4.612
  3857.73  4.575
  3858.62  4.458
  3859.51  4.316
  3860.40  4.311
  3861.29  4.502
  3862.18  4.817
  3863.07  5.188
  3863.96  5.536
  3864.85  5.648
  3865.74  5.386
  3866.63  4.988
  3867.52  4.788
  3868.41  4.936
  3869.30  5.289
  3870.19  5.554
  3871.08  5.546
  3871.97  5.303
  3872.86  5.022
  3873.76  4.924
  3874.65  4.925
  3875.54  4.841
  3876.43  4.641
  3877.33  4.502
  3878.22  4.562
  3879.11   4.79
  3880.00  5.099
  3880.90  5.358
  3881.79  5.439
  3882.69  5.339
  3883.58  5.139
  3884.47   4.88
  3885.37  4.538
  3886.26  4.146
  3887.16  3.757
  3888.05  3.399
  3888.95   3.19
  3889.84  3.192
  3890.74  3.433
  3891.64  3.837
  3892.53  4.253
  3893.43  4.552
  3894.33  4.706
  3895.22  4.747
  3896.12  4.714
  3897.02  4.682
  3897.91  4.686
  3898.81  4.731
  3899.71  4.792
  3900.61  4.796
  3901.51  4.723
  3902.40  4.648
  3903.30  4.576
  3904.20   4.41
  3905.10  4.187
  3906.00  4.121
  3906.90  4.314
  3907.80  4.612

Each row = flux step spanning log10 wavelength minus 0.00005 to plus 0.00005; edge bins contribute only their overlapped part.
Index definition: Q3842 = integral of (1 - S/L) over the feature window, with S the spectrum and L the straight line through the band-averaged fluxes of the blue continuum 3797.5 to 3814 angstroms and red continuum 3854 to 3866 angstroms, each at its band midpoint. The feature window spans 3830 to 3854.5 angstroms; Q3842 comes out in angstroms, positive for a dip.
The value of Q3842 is 1.6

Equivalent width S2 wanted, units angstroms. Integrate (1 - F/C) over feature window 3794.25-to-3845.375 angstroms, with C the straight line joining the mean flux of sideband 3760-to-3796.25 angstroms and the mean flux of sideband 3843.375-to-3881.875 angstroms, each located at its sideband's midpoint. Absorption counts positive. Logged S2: 5.1 angstroms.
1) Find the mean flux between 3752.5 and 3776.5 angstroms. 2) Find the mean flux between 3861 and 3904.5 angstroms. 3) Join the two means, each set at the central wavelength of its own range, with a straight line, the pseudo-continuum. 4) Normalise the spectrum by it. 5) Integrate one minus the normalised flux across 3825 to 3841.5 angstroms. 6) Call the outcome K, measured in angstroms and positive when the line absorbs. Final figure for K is 3.2 angstroms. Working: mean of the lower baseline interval 4.58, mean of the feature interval 3.77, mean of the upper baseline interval 4.72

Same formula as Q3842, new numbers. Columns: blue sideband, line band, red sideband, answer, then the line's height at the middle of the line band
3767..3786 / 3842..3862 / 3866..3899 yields -0.9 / 4.71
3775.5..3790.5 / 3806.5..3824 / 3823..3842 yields -2.8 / 4.36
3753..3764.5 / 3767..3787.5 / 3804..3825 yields 0.6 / 4.96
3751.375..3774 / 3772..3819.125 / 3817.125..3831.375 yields -1.6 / 4.63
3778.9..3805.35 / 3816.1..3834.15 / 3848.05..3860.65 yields 1.2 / 4.89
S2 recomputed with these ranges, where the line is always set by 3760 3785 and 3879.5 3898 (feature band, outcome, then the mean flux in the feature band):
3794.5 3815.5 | 0.8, 4.51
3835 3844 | 1.4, 3.88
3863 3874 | -1.9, 5.25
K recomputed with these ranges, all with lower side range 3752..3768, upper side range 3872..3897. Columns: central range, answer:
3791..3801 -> 0.9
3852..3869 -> -1.3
